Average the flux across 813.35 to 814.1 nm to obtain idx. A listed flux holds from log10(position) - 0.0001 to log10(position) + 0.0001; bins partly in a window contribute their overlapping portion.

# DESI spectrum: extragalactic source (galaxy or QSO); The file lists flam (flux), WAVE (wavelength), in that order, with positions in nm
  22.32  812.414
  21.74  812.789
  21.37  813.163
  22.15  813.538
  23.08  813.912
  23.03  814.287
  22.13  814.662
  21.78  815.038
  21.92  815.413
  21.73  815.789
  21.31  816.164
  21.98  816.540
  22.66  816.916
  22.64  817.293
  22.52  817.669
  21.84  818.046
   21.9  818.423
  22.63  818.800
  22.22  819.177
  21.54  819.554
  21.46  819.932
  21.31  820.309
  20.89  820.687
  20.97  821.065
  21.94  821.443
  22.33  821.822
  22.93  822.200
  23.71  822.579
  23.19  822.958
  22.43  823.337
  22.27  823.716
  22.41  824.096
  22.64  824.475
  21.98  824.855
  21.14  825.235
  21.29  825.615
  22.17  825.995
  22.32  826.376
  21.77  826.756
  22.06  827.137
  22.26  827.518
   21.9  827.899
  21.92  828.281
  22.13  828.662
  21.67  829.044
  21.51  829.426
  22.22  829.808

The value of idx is 22.6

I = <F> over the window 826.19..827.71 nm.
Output 22.1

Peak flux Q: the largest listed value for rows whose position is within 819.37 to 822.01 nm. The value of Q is 22.33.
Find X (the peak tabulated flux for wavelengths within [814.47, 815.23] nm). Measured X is 22.13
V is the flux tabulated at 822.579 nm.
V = 23.71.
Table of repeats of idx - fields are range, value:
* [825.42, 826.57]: 21.9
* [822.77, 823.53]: 22.8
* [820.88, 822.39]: 22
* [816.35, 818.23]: 22.3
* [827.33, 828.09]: 22.1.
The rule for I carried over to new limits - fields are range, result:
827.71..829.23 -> 21.9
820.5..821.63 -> 21.3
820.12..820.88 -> 21.1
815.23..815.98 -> 21.8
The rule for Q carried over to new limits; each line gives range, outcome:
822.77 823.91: 23.19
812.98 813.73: 22.15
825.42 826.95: 22.32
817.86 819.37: 22.63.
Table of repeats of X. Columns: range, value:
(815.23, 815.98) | 21.92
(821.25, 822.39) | 22.93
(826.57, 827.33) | 22.06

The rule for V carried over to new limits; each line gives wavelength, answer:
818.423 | 21.9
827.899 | 21.9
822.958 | 23.19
